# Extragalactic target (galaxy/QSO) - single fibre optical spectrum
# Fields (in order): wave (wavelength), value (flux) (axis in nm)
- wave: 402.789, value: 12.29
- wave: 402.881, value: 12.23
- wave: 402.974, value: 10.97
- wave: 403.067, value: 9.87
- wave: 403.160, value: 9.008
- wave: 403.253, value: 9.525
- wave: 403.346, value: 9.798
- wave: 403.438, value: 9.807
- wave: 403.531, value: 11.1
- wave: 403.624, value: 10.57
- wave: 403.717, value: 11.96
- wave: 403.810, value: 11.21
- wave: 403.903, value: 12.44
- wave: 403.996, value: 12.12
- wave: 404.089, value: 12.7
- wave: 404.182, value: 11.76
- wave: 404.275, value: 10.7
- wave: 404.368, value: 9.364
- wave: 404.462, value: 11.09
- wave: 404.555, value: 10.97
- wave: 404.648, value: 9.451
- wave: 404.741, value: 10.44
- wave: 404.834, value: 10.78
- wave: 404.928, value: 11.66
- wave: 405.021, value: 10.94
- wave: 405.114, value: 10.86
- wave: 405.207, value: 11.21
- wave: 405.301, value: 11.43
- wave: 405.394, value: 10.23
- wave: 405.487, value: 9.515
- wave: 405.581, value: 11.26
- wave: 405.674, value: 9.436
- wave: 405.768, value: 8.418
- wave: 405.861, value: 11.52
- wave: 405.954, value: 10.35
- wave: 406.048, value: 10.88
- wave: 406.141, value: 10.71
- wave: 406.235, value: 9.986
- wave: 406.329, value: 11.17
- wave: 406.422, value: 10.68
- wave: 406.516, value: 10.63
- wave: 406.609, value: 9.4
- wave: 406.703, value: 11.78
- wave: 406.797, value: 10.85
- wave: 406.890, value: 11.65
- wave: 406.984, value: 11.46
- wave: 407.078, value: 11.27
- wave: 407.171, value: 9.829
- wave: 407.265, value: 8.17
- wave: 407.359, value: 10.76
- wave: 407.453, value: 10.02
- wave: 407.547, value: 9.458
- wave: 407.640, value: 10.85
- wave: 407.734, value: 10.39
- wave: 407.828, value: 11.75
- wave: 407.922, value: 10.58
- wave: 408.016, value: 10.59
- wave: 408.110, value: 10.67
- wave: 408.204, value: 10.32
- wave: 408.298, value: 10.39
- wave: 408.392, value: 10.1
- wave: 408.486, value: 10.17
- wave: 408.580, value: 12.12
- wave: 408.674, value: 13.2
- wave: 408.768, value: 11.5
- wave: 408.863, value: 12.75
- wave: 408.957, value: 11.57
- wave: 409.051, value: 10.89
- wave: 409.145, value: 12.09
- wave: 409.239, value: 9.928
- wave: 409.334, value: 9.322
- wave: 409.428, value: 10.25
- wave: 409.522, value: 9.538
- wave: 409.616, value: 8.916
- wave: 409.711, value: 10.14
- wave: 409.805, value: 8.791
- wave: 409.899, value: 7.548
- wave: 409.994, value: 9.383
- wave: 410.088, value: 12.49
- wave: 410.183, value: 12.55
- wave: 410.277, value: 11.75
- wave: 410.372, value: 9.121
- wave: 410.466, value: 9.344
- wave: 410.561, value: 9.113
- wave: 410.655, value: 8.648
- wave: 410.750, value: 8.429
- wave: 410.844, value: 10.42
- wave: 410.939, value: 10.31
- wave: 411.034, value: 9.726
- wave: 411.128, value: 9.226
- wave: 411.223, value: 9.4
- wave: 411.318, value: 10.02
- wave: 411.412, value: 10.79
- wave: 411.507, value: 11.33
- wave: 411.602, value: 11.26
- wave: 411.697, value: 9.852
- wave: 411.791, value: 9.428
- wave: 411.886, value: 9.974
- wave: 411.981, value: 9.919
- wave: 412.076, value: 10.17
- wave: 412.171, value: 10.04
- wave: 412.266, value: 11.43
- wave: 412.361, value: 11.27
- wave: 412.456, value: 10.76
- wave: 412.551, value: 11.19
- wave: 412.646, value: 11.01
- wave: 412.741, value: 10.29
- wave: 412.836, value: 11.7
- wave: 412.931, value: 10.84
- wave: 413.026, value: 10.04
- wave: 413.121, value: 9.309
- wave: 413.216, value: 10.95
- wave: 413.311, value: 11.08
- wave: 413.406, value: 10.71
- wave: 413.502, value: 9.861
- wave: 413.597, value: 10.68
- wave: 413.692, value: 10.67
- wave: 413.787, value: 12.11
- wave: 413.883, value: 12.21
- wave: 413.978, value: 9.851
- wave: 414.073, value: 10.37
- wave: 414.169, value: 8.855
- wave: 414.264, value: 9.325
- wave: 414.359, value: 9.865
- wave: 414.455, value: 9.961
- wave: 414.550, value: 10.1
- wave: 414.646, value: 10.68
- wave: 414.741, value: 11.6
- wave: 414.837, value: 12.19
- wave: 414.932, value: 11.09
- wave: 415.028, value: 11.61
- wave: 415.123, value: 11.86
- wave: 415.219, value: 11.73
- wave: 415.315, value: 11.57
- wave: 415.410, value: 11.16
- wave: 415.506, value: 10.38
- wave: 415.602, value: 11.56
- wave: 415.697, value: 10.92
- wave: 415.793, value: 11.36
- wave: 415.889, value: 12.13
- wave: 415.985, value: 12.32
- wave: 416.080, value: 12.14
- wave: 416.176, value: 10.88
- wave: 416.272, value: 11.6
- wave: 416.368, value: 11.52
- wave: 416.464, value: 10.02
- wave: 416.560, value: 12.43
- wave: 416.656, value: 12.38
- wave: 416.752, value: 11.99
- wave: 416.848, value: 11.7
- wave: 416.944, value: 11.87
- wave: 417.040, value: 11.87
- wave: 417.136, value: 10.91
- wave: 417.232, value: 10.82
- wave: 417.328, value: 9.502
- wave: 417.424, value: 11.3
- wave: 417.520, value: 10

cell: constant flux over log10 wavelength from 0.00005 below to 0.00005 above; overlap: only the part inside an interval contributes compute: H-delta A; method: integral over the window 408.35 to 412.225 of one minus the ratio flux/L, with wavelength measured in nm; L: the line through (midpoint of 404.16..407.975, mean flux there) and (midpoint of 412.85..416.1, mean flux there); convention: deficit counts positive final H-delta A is 0.17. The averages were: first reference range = 10.6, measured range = 10.3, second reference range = 10.9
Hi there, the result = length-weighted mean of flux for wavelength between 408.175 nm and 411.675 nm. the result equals 10.3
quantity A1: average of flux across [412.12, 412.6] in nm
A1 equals 10.9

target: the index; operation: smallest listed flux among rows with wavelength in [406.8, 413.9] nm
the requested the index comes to 7.548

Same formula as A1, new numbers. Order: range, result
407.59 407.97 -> 10.9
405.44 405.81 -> 9.66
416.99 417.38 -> 10.8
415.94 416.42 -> 11.7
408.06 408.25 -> 10.5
